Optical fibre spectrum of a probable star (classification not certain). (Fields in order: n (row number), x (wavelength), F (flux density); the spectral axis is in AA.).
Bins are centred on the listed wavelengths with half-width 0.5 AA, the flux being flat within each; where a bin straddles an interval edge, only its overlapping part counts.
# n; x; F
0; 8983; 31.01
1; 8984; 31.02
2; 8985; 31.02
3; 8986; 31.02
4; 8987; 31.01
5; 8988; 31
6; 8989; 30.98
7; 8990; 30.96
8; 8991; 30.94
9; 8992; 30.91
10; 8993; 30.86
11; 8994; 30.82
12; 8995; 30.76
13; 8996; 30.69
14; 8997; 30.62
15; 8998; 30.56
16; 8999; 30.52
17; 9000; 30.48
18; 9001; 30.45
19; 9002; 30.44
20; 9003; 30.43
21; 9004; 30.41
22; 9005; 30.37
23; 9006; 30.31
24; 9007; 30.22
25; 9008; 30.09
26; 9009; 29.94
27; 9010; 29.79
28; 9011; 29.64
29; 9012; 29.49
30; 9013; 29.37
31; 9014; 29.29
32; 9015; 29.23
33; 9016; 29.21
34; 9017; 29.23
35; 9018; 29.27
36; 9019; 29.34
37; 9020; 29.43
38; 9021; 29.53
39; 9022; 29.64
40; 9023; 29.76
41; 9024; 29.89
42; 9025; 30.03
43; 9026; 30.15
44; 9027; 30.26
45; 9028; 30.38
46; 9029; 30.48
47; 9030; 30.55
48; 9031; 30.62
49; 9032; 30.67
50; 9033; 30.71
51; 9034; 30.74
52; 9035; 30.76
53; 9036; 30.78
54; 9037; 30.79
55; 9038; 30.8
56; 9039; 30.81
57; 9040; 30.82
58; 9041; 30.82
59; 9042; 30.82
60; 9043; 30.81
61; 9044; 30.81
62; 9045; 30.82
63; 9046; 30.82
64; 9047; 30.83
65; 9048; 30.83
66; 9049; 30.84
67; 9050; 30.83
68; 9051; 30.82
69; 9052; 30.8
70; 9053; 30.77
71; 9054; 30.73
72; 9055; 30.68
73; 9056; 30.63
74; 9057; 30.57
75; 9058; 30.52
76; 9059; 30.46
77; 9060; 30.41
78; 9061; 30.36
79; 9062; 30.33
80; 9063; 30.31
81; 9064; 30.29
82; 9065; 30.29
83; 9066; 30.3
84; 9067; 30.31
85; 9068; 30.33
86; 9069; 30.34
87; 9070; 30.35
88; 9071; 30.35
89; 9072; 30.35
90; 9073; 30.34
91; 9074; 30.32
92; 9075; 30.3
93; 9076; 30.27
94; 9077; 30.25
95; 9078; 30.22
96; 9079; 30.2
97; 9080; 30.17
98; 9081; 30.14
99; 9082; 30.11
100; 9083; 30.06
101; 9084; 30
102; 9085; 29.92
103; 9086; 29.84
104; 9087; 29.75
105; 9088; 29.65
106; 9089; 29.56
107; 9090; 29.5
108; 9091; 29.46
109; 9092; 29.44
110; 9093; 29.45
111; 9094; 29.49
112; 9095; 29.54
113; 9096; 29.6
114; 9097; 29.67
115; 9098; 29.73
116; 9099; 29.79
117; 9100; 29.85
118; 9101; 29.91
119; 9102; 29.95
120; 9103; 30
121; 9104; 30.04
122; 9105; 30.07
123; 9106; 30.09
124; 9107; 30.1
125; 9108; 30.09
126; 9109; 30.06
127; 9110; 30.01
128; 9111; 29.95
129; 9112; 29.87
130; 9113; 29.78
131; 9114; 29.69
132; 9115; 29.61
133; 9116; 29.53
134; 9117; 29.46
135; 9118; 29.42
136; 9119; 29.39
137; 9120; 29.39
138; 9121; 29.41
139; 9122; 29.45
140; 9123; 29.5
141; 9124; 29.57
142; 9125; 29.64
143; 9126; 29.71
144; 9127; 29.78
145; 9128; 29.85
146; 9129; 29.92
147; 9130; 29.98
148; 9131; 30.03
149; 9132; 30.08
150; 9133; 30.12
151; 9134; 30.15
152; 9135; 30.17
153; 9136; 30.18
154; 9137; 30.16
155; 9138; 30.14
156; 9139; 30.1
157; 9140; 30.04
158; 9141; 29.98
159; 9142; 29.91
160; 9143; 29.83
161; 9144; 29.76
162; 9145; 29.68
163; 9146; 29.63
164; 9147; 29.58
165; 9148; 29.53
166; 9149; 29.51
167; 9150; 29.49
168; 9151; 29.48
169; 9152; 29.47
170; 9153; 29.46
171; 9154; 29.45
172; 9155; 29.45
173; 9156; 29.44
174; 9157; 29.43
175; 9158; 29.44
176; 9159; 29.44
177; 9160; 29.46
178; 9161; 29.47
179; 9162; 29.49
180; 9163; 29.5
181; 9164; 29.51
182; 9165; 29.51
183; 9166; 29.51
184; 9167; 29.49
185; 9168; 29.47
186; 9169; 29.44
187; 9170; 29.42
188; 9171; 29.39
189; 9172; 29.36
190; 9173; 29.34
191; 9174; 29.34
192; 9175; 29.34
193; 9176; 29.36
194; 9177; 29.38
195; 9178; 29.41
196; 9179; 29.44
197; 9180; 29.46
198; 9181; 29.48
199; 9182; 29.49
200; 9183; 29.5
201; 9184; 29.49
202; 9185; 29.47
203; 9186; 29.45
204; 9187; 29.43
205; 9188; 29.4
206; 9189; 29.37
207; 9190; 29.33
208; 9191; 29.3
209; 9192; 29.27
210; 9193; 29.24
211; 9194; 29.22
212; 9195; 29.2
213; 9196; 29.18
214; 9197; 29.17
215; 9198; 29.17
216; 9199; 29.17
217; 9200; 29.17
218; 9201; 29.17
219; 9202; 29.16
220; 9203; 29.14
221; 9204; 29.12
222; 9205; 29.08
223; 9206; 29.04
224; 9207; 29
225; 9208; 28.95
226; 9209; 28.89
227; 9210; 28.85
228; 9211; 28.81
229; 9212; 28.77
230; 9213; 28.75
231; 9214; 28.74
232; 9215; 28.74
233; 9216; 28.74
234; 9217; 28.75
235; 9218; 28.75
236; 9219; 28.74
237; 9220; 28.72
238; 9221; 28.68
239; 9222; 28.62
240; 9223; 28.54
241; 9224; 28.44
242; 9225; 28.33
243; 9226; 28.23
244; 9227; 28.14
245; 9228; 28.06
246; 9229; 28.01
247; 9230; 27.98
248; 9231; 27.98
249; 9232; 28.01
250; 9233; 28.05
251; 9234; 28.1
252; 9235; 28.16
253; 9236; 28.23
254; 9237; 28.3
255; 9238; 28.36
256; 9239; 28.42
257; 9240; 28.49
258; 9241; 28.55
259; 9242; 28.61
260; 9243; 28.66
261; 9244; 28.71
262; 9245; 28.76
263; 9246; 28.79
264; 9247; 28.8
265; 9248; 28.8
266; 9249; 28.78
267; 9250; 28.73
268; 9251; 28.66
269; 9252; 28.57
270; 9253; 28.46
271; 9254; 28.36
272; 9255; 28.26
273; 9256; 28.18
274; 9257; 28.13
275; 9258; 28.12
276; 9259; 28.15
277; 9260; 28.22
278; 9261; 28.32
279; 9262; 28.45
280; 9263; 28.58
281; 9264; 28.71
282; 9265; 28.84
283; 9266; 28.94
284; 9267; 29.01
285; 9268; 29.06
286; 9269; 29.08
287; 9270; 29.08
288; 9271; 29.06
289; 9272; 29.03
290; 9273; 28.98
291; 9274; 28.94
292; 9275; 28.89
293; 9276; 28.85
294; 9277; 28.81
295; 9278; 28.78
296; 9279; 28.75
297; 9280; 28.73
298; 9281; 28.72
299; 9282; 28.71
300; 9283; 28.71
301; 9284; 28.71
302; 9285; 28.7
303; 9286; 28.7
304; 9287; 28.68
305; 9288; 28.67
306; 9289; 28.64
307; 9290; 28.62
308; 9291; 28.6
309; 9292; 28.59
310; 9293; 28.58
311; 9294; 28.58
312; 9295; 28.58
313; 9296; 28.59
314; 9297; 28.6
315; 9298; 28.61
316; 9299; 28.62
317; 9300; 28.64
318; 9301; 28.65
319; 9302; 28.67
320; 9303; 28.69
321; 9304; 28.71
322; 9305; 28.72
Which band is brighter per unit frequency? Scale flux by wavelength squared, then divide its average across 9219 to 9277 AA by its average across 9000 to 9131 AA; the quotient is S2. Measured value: 0.99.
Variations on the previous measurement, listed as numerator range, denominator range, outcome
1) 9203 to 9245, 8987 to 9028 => 0.99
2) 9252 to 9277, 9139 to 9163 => 0.99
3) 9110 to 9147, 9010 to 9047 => 1.01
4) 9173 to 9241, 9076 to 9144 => 0.99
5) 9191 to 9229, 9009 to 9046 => 1.00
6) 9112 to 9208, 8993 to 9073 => 1.00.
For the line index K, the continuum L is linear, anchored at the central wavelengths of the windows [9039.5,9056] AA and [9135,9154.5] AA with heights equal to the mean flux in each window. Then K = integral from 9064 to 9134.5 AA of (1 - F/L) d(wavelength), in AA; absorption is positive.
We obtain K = 0.8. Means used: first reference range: 30.8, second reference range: 29.8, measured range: 29.9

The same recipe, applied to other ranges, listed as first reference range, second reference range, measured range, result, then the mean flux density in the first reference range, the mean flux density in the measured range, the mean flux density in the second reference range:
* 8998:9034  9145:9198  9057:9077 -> -0.36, 30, 30.3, 29.4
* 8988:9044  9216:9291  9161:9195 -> -0.34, 30.3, 29.4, 28.6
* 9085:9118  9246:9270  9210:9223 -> 0.08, 29.8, 28.7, 28.6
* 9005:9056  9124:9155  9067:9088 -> -0.06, 30.3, 30.2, 29.8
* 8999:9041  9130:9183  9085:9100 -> 0.12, 30.1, 29.6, 29.6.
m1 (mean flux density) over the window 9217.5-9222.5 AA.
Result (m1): 28.7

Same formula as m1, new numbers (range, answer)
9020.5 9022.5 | 29.6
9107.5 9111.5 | 30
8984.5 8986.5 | 31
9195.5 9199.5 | 29.2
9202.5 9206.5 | 29.1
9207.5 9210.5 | 28.9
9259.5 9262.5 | 28.3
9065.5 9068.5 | 30.3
